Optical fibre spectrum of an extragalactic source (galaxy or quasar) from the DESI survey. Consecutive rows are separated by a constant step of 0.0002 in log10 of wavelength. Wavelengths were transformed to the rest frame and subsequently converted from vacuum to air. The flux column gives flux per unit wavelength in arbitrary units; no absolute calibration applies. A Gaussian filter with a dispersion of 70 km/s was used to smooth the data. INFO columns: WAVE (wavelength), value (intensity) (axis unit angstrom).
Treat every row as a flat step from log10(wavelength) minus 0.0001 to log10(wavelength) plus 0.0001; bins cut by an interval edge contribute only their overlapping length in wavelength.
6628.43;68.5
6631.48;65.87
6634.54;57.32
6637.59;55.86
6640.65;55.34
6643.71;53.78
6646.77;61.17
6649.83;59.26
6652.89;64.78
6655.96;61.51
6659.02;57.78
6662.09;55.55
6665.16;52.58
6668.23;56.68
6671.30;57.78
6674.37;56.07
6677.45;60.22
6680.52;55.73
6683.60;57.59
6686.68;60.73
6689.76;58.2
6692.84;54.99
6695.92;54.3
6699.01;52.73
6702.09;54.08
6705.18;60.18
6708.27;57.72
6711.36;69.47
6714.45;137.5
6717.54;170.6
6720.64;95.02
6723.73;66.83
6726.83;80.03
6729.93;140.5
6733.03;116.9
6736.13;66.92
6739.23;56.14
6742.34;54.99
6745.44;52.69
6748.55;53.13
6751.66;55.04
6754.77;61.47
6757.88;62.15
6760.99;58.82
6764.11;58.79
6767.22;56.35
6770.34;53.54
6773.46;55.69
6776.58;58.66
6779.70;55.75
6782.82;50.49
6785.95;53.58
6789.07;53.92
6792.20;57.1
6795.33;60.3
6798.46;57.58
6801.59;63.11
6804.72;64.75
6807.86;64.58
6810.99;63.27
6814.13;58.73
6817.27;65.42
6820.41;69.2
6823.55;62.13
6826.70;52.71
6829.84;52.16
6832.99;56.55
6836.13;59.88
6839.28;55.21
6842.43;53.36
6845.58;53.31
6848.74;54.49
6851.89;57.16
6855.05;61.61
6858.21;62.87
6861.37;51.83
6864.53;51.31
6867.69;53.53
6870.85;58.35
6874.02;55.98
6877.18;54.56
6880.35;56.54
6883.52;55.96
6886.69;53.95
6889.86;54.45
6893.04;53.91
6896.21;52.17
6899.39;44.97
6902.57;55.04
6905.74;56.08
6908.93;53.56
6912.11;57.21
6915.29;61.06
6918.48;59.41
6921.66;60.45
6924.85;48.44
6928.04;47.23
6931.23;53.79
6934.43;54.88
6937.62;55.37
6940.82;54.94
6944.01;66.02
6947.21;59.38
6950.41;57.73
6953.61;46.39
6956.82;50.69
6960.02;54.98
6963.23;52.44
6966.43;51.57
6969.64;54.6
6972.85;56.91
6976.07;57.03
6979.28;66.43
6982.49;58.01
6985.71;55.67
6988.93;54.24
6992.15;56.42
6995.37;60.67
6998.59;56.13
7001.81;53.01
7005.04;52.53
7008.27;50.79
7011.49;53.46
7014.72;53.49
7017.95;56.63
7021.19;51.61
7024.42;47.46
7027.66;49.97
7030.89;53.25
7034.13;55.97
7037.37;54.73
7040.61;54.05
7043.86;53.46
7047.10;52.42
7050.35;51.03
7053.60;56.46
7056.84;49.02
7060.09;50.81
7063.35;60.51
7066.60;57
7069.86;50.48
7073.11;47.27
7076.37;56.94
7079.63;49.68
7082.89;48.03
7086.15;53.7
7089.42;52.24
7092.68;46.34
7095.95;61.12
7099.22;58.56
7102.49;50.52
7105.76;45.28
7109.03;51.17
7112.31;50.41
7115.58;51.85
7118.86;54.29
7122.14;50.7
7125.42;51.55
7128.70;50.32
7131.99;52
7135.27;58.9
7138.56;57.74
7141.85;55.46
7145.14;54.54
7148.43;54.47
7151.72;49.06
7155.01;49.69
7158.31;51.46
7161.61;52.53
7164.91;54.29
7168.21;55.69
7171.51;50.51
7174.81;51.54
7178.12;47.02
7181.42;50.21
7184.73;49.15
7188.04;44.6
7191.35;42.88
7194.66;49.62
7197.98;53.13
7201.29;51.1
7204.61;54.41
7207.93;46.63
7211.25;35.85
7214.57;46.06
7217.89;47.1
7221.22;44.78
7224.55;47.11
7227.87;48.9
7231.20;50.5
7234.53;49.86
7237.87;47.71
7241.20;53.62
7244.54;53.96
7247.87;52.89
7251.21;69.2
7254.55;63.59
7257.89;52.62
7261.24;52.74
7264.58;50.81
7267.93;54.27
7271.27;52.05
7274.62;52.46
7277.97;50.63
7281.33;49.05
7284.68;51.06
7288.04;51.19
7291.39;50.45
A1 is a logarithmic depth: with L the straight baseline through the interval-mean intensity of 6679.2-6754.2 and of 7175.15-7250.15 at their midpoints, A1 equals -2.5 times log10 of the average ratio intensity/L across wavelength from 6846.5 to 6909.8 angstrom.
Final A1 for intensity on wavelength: 0.20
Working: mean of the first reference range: 74.1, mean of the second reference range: 48.7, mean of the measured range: 54.9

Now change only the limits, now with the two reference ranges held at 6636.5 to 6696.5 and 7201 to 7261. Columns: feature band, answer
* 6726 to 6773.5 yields -0.197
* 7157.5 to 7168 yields -0.031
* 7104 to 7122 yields 0.036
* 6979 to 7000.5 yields -0.076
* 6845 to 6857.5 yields -0.037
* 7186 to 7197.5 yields 0.107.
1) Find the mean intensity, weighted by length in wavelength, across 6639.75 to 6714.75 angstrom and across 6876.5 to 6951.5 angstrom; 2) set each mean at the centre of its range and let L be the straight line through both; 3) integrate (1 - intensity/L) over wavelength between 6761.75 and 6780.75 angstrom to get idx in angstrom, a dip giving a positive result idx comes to 0.5 angstrom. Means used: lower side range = 59.8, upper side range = 55.3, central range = 56.6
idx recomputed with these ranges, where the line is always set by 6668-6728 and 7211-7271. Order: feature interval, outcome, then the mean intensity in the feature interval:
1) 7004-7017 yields 1.5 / 52.8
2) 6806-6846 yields 4.4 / 59.2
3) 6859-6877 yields 2.9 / 54.6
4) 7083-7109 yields 2.1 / 52.2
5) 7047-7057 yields 1.0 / 52.7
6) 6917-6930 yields 1.9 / 53.9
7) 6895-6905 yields 2.0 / 51.1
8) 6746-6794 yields 8.6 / 56.2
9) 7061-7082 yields 1.6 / 53.3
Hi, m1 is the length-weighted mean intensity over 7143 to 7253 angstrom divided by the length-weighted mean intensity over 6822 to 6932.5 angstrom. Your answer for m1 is 0.91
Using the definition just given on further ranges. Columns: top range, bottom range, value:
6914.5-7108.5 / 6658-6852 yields 0.84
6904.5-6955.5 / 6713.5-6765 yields 0.69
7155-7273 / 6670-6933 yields 0.82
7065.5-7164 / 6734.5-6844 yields 0.90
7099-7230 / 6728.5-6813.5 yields 0.80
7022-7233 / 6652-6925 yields 0.83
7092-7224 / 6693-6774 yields 0.70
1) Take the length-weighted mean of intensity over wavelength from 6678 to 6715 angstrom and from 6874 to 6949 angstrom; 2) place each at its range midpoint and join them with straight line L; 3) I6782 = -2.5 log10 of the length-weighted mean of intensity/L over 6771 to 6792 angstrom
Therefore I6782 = 0.09 mag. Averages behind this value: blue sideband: 62.4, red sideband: 55.2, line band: 54.8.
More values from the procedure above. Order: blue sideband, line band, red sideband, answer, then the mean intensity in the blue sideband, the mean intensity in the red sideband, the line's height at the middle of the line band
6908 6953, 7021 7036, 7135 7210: 0.051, 56.2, 51.3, 54.2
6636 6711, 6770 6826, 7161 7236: -0.075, 57.5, 48.8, 55.4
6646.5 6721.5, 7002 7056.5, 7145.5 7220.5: 0.041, 67.2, 49.4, 54.9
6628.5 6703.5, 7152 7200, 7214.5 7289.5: 0.054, 57.7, 52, 52.7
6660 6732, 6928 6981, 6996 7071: 0.044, 72.7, 53.3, 57.9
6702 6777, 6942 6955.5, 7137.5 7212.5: 0.107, 74.7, 50.5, 63.1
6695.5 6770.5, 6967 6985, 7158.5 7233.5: 0.054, 74.5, 48.9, 61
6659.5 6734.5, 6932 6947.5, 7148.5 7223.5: 0.070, 74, 49.1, 61.6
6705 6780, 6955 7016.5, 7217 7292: 0.160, 74.7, 52.1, 64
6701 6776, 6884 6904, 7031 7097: 0.219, 74.6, 53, 64.3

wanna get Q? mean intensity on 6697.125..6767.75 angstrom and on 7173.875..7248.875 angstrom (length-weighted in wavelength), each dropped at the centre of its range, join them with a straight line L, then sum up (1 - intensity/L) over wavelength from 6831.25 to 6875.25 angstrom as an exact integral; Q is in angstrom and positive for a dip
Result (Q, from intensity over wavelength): 8.2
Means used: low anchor 75.7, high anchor 48.6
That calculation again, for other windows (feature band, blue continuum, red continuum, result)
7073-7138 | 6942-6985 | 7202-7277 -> 1.74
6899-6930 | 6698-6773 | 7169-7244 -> 4.75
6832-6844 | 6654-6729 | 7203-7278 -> 1.51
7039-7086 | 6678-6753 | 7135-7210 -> 3.39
